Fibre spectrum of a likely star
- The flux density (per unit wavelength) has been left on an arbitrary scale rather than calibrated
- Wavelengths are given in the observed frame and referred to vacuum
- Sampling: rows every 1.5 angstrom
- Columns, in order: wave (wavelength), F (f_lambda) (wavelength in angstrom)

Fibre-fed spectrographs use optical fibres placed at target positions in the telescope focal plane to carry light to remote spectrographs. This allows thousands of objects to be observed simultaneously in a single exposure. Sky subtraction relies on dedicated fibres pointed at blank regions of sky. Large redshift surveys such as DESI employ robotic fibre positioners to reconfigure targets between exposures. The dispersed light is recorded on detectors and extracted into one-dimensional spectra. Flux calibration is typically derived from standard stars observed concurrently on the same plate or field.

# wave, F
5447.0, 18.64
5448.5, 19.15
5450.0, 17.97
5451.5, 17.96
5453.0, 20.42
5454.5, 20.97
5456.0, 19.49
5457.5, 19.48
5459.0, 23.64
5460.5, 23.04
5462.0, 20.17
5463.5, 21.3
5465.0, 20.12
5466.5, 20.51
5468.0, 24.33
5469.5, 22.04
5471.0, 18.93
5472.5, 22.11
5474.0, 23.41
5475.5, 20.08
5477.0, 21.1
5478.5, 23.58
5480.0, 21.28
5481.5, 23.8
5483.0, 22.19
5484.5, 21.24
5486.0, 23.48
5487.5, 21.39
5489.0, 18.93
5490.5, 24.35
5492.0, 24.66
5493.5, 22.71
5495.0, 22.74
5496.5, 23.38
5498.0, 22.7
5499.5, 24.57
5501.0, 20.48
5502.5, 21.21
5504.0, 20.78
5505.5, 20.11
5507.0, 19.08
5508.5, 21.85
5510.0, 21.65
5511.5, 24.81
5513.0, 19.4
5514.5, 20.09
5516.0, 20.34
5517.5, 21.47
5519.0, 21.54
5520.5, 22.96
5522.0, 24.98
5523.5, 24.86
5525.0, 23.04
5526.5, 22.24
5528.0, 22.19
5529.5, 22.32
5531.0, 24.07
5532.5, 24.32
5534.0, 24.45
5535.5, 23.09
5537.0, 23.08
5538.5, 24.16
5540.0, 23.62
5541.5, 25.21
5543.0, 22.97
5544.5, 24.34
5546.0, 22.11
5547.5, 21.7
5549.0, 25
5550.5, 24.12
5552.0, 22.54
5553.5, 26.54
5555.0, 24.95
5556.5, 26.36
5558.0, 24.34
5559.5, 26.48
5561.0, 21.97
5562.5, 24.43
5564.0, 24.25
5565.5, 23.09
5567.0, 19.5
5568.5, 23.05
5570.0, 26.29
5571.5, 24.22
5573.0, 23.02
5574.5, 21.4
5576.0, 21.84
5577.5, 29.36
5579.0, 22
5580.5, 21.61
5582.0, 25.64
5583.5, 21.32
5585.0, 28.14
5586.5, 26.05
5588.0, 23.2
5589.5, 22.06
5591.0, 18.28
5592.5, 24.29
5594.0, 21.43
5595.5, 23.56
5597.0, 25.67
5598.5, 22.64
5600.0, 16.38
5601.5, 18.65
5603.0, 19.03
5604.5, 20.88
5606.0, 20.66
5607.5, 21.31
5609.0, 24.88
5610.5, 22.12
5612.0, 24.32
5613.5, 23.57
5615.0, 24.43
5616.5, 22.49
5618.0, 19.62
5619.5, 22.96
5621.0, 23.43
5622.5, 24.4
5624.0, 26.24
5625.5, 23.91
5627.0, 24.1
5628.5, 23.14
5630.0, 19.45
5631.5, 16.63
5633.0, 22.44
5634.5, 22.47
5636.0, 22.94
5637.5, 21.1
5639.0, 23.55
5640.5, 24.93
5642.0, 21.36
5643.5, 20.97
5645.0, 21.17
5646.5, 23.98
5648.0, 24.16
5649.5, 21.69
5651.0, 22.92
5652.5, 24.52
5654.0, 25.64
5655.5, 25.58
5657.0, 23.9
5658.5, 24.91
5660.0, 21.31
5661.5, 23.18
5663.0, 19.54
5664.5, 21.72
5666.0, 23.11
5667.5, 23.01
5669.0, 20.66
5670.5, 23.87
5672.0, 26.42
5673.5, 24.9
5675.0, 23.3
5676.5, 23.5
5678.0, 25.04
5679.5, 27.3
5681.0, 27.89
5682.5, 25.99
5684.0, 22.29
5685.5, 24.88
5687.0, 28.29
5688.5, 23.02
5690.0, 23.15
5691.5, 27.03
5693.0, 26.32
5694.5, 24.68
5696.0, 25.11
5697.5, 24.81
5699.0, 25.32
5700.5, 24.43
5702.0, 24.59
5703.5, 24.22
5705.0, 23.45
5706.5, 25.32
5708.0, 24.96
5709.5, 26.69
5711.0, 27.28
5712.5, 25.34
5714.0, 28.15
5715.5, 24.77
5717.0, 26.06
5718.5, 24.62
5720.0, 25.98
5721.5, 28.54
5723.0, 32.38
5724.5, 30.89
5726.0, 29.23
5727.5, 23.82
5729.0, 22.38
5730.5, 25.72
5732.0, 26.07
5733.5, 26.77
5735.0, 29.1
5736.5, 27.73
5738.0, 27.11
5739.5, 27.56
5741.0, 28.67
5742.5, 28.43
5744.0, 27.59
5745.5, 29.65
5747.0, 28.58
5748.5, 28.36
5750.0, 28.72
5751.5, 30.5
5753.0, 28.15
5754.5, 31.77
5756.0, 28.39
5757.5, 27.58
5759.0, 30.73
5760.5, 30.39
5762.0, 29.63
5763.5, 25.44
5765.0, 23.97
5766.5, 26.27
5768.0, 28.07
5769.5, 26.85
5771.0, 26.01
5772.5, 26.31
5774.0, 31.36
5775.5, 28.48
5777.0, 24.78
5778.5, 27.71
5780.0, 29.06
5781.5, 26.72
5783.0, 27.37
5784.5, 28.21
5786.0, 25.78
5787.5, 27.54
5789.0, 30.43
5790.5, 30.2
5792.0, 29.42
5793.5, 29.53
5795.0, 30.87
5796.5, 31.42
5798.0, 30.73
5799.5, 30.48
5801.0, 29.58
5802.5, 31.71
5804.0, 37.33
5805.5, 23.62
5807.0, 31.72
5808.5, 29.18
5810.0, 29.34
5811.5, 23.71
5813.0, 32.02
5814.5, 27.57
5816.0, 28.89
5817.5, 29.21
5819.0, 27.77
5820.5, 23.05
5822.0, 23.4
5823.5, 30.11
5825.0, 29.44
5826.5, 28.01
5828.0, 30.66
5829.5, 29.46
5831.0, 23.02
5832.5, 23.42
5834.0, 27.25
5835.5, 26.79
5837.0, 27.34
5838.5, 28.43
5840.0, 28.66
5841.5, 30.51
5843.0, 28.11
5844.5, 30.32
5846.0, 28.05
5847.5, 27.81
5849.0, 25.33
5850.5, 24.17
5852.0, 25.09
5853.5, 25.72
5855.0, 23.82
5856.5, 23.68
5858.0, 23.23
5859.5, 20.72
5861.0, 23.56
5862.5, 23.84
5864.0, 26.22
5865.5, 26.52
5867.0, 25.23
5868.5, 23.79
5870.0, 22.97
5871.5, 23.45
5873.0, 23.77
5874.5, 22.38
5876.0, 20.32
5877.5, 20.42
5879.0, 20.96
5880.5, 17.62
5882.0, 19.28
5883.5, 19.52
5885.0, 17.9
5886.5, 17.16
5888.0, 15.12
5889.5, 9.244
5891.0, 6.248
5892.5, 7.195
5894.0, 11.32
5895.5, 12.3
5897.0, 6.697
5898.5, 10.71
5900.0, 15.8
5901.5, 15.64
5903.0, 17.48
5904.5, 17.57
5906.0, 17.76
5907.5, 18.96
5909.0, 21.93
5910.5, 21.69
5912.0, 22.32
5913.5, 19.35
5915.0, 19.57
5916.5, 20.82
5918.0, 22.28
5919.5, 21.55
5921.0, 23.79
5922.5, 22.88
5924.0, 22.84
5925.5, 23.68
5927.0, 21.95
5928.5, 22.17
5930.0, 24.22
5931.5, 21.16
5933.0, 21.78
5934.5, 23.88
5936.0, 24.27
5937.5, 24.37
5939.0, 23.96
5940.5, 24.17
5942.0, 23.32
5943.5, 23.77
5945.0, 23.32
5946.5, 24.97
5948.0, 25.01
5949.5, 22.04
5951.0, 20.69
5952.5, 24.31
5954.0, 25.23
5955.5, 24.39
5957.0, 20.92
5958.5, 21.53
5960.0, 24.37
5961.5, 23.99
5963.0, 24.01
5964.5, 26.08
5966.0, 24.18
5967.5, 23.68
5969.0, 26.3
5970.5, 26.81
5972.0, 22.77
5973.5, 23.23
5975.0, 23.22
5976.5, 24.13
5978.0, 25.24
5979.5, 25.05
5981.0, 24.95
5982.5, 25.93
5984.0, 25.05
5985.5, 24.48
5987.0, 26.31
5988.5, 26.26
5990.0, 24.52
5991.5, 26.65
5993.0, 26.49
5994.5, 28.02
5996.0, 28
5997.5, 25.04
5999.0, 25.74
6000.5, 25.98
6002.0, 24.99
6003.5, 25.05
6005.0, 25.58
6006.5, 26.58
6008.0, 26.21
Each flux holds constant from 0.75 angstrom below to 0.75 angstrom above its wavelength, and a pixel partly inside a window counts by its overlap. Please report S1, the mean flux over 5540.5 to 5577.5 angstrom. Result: 23.9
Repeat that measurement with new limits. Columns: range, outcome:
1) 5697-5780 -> 27.2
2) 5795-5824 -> 29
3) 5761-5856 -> 28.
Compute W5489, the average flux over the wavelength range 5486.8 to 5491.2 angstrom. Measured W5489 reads 21.5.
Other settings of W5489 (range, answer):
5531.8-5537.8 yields 23.7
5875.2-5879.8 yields 20.6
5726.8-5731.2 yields 24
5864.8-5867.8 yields 25.8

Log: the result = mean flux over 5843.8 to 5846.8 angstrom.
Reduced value 29.1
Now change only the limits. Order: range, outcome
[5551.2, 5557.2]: 25.1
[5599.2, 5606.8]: 19.2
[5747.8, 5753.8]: 29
